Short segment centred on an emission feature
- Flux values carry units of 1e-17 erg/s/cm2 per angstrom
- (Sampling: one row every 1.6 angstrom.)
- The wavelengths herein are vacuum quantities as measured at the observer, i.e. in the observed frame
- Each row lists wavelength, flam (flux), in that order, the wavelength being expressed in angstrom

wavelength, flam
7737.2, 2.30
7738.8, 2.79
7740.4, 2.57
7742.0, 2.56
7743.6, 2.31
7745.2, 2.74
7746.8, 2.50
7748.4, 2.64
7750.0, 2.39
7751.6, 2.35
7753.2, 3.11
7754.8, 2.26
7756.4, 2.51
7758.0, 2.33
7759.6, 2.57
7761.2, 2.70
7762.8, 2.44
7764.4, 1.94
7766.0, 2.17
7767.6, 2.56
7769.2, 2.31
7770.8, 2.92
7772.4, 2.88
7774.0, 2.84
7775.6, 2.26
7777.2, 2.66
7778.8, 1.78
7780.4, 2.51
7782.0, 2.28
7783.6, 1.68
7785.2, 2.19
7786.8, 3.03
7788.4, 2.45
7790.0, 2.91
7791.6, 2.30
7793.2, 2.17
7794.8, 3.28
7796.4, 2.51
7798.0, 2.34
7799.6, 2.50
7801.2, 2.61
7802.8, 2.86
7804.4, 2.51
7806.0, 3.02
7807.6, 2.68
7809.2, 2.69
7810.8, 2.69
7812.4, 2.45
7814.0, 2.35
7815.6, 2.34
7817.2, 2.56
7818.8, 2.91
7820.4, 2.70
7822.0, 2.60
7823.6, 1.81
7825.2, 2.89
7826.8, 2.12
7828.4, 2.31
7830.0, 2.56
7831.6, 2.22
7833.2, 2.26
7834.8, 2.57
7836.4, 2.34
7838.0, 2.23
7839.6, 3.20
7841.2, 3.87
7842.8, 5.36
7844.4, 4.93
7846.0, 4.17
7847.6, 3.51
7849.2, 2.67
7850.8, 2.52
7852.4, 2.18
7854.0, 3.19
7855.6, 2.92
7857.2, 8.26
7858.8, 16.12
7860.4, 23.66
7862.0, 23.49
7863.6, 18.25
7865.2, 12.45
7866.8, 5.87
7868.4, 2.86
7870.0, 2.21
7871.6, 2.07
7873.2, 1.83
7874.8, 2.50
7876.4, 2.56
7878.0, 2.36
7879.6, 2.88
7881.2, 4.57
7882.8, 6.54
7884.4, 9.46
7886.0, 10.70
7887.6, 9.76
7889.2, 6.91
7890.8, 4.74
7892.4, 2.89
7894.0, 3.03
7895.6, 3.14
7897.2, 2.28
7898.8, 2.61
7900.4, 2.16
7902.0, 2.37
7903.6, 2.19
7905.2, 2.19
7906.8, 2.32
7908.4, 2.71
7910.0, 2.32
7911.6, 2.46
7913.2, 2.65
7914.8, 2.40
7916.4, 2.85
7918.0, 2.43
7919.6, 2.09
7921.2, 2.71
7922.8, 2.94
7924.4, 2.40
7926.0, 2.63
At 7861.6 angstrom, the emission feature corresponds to H-alpha 6563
